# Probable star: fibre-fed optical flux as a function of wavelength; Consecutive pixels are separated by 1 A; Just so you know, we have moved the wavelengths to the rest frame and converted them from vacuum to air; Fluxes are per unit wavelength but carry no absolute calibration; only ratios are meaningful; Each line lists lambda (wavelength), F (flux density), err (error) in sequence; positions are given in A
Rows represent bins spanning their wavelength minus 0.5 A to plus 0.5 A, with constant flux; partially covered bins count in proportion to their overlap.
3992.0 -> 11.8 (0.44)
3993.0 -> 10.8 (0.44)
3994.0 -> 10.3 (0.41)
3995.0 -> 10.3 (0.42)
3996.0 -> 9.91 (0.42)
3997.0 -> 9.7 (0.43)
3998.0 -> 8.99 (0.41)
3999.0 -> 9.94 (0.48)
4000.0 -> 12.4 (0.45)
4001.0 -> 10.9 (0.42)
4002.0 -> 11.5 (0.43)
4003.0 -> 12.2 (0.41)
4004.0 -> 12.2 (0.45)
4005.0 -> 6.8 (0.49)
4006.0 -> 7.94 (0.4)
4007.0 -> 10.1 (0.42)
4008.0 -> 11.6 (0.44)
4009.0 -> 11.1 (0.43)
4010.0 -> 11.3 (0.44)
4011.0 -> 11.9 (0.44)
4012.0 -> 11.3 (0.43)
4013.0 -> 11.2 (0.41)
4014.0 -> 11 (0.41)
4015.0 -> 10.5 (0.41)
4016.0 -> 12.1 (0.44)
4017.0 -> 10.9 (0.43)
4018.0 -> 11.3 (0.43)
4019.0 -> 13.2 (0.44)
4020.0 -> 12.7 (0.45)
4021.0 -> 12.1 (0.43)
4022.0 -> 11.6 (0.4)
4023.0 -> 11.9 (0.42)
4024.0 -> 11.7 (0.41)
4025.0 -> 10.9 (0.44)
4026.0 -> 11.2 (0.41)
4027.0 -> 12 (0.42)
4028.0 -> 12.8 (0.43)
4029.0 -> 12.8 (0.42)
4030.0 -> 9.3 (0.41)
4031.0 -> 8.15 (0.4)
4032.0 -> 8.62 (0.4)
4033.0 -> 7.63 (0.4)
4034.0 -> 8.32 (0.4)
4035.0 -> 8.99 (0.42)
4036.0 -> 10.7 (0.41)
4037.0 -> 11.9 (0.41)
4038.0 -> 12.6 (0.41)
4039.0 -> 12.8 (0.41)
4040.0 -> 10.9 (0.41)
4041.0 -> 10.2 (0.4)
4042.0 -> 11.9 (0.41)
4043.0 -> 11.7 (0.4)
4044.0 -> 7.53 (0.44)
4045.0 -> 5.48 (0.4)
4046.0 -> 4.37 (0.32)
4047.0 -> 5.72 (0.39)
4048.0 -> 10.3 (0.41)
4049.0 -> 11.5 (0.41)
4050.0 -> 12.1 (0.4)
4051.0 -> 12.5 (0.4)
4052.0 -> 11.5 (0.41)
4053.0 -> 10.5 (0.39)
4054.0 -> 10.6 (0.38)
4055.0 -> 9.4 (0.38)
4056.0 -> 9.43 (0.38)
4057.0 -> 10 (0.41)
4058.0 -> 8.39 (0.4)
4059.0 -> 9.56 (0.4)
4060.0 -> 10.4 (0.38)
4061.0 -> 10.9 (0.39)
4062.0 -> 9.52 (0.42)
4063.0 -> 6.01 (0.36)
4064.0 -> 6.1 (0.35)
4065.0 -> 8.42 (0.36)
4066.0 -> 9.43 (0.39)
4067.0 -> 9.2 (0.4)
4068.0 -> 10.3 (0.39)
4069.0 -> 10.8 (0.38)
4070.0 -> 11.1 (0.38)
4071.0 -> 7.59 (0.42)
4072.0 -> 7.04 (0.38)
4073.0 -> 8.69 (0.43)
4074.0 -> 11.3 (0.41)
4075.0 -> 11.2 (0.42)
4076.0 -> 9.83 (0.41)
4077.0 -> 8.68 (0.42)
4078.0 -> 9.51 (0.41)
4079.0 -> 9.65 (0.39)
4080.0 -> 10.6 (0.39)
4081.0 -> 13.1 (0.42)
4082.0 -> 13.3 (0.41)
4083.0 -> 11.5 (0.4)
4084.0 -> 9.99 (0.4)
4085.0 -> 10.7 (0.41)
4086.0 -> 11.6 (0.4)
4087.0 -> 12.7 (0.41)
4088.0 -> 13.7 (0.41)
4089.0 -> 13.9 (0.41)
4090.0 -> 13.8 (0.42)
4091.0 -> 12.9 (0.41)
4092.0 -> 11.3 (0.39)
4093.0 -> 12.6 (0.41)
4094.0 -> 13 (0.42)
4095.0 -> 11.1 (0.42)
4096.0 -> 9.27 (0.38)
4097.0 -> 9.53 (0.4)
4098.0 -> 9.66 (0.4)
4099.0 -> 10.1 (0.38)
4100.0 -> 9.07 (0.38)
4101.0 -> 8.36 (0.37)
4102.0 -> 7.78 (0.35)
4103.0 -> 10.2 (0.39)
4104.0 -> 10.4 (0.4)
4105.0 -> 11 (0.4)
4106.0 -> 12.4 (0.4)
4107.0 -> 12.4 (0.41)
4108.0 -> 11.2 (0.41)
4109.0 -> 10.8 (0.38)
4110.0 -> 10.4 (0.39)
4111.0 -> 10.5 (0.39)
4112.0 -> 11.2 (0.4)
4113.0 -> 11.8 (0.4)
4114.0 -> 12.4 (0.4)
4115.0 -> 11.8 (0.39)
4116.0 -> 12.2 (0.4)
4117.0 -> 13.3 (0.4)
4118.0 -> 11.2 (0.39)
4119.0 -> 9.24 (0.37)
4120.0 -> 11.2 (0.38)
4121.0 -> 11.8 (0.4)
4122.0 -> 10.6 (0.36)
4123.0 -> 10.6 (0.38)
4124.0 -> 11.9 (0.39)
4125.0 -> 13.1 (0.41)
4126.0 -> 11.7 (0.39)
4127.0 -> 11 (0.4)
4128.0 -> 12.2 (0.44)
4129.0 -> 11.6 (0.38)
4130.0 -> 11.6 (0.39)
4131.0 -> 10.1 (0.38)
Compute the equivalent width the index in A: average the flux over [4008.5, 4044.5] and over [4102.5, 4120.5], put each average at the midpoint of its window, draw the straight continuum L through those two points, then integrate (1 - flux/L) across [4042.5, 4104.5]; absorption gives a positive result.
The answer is 6.0 A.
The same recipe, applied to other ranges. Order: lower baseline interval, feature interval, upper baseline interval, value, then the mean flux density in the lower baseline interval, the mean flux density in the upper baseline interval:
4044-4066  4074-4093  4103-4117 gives -2.24 A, 9.14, 11.4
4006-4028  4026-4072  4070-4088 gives 5.09 A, 11.5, 10.5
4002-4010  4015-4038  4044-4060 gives -2.31 A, 10.4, 9.39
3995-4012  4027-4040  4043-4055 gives -0.91 A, 10.5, 9.39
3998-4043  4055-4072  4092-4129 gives 2.88 A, 11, 11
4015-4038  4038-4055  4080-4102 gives 1.63 A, 11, 11.4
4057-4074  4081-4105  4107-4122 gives -2.03 A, 9.06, 11.4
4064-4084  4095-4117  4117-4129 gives 0.52 A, 9.96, 11.4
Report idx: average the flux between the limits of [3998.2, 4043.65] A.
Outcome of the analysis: 11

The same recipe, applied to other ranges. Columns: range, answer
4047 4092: 10.4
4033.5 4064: 9.8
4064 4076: 9.42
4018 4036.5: 10.8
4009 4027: 11.6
